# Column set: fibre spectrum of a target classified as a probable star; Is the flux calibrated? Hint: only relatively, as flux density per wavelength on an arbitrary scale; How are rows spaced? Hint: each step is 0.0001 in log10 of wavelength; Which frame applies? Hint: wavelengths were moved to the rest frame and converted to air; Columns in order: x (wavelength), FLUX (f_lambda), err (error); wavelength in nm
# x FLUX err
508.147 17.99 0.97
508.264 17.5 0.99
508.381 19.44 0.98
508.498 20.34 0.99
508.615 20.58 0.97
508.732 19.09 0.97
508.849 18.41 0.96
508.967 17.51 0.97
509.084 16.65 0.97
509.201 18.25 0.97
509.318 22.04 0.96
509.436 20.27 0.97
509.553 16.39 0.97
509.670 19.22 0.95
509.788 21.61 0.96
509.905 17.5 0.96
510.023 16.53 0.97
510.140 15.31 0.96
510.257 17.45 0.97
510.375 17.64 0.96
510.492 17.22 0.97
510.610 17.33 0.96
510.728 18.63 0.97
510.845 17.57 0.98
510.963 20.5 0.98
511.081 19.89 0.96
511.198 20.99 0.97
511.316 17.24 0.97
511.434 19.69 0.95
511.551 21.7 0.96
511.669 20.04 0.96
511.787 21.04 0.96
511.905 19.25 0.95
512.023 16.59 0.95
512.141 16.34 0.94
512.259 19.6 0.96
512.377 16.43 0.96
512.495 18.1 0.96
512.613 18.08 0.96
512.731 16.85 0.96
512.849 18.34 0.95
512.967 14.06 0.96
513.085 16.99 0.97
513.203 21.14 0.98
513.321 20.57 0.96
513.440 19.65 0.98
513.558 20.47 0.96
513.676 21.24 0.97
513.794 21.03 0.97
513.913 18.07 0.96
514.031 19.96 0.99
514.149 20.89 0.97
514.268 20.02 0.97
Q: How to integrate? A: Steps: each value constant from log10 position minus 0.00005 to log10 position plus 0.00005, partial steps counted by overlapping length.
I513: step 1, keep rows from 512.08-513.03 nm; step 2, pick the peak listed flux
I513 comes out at 19.6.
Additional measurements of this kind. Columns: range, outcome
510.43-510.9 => 18.63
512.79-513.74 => 21.24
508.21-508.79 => 20.58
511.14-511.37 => 20.99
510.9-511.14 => 20.5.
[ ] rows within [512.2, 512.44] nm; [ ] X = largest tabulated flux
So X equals 19.6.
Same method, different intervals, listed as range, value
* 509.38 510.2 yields 21.61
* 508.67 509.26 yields 19.09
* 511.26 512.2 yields 21.7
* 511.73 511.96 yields 21.04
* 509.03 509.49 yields 22.04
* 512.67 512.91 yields 18.34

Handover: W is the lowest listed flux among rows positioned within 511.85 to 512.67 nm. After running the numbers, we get 16.34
